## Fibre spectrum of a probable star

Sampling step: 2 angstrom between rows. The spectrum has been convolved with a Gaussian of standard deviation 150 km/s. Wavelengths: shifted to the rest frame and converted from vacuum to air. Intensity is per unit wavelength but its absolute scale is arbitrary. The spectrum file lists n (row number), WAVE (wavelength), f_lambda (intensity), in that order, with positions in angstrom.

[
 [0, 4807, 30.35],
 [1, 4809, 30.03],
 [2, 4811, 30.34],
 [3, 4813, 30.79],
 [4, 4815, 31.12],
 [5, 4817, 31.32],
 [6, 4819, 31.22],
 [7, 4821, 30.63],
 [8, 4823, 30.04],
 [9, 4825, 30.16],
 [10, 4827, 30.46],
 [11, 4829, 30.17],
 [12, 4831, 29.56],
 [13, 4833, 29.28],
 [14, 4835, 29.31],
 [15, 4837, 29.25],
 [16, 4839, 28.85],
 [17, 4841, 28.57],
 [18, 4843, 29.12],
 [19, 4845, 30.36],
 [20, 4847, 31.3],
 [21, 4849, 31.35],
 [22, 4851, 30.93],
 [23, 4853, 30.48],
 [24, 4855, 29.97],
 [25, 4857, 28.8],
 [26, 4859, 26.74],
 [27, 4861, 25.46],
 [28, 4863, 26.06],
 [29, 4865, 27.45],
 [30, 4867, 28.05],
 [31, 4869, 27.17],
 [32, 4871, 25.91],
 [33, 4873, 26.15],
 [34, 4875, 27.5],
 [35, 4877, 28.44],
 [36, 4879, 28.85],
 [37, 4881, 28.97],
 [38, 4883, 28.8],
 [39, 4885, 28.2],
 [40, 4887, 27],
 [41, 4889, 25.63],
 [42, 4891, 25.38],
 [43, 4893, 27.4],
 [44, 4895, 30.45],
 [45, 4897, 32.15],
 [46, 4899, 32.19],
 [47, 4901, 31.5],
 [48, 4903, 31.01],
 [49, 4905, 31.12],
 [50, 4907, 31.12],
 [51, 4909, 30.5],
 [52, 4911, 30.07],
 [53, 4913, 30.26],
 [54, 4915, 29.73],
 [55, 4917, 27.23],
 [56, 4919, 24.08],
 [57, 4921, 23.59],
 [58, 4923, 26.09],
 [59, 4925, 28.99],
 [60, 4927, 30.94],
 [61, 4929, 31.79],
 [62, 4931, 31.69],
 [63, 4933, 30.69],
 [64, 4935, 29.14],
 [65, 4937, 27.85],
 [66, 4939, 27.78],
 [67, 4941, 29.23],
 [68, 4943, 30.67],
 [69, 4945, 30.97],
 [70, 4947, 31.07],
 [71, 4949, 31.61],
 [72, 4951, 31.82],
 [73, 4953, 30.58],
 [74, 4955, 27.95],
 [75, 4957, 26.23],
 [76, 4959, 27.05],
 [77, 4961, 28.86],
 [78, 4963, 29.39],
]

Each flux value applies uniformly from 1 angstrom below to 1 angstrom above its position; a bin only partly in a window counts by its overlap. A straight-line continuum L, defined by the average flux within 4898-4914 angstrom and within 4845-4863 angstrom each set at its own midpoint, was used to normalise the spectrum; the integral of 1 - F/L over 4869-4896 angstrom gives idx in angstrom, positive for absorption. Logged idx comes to 2.3 angstrom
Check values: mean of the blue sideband 29.2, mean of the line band 27.6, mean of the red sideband 31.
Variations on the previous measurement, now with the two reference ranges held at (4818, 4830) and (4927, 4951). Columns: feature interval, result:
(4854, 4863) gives 0.84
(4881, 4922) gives 2.01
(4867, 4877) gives 1.12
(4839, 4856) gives 0.14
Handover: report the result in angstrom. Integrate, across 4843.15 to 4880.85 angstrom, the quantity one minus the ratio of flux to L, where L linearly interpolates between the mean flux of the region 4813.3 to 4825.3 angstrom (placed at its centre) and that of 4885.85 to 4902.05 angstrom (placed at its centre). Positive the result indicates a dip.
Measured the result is 1.69 angstrom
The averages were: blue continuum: 30.8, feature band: 28.4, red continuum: 29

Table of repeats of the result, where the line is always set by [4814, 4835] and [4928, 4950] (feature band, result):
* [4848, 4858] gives 0.00 angstrom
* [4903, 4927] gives 1.27 angstrom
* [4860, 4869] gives 1.04 angstrom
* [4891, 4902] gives 0.01 angstrom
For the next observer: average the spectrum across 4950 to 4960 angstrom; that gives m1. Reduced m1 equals 28.7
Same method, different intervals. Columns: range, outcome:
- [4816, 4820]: 31.3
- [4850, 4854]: 30.7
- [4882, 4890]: 27.4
